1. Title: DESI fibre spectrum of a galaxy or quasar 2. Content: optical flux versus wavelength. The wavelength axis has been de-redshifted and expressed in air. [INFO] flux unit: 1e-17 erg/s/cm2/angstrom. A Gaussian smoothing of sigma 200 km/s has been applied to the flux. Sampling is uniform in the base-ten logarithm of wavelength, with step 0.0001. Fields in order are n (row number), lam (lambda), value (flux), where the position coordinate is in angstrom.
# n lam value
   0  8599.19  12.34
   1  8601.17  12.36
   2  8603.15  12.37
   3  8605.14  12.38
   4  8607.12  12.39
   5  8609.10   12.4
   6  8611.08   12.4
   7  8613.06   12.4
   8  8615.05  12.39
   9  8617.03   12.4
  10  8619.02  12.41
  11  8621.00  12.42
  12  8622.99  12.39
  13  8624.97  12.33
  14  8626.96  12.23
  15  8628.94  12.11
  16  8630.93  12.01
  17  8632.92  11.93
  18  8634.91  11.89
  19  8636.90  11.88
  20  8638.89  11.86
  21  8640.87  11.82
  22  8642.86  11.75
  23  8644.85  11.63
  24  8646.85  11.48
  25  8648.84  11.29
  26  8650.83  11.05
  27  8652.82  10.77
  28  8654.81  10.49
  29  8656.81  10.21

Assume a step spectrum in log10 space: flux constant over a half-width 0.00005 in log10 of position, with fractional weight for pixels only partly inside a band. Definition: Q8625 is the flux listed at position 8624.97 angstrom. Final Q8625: 12.33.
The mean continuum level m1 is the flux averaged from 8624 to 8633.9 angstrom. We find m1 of 12.1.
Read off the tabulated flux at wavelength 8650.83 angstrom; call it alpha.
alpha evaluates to 11.05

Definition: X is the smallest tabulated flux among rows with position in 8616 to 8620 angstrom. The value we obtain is 12.4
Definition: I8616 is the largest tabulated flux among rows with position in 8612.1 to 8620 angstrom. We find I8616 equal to 12.41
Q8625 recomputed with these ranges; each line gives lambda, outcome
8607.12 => 12.39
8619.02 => 12.41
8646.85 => 11.48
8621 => 12.42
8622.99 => 12.39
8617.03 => 12.4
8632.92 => 11.93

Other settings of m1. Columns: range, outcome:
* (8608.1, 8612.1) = 12.4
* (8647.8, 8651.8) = 11.2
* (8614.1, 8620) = 12.4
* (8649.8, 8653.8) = 10.9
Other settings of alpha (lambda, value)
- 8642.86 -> 11.75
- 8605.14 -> 12.38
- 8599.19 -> 12.34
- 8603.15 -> 12.37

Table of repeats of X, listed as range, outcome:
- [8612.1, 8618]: 12.39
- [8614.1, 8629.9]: 12.11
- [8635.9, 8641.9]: 11.82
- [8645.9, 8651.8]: 11.05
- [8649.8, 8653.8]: 10.77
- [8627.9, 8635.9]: 11.89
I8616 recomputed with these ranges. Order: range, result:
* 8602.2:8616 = 12.4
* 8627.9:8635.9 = 12.11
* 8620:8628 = 12.42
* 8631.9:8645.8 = 11.93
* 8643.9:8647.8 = 11.63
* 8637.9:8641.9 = 11.86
